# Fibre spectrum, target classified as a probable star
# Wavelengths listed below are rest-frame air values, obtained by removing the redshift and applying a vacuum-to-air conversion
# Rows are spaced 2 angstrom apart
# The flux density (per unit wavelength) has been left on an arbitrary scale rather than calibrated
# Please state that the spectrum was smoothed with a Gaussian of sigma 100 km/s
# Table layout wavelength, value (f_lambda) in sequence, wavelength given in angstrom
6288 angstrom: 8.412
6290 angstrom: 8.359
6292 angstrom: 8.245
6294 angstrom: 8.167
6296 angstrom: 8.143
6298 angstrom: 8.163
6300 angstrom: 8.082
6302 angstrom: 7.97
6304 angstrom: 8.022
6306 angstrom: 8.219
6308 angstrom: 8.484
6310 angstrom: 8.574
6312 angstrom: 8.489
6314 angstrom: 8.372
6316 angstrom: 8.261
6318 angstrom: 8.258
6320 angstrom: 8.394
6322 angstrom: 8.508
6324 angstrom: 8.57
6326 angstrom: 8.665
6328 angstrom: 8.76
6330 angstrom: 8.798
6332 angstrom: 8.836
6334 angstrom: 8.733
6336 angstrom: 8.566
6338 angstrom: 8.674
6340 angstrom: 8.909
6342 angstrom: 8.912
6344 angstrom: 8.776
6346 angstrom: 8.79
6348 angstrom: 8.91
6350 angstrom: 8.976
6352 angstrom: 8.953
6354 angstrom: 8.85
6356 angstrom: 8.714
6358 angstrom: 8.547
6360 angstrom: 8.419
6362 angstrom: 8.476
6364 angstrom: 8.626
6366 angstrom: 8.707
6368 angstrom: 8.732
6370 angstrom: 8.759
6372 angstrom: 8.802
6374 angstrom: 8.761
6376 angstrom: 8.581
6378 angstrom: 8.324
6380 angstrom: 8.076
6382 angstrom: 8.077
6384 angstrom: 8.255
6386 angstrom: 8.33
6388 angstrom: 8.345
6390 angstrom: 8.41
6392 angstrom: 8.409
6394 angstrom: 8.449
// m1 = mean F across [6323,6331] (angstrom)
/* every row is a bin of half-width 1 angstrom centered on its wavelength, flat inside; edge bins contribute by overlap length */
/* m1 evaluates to 8.7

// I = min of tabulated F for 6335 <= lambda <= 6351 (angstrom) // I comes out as 8.566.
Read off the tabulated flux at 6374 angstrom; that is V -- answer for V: 8.761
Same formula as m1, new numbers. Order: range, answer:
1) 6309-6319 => 8.39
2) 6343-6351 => 8.86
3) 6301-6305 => 8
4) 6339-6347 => 8.85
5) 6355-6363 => 8.54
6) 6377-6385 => 8.18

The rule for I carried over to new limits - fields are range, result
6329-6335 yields 8.733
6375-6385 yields 8.076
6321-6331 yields 8.508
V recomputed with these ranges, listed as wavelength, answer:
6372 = 8.802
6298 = 8.163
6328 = 8.76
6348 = 8.91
